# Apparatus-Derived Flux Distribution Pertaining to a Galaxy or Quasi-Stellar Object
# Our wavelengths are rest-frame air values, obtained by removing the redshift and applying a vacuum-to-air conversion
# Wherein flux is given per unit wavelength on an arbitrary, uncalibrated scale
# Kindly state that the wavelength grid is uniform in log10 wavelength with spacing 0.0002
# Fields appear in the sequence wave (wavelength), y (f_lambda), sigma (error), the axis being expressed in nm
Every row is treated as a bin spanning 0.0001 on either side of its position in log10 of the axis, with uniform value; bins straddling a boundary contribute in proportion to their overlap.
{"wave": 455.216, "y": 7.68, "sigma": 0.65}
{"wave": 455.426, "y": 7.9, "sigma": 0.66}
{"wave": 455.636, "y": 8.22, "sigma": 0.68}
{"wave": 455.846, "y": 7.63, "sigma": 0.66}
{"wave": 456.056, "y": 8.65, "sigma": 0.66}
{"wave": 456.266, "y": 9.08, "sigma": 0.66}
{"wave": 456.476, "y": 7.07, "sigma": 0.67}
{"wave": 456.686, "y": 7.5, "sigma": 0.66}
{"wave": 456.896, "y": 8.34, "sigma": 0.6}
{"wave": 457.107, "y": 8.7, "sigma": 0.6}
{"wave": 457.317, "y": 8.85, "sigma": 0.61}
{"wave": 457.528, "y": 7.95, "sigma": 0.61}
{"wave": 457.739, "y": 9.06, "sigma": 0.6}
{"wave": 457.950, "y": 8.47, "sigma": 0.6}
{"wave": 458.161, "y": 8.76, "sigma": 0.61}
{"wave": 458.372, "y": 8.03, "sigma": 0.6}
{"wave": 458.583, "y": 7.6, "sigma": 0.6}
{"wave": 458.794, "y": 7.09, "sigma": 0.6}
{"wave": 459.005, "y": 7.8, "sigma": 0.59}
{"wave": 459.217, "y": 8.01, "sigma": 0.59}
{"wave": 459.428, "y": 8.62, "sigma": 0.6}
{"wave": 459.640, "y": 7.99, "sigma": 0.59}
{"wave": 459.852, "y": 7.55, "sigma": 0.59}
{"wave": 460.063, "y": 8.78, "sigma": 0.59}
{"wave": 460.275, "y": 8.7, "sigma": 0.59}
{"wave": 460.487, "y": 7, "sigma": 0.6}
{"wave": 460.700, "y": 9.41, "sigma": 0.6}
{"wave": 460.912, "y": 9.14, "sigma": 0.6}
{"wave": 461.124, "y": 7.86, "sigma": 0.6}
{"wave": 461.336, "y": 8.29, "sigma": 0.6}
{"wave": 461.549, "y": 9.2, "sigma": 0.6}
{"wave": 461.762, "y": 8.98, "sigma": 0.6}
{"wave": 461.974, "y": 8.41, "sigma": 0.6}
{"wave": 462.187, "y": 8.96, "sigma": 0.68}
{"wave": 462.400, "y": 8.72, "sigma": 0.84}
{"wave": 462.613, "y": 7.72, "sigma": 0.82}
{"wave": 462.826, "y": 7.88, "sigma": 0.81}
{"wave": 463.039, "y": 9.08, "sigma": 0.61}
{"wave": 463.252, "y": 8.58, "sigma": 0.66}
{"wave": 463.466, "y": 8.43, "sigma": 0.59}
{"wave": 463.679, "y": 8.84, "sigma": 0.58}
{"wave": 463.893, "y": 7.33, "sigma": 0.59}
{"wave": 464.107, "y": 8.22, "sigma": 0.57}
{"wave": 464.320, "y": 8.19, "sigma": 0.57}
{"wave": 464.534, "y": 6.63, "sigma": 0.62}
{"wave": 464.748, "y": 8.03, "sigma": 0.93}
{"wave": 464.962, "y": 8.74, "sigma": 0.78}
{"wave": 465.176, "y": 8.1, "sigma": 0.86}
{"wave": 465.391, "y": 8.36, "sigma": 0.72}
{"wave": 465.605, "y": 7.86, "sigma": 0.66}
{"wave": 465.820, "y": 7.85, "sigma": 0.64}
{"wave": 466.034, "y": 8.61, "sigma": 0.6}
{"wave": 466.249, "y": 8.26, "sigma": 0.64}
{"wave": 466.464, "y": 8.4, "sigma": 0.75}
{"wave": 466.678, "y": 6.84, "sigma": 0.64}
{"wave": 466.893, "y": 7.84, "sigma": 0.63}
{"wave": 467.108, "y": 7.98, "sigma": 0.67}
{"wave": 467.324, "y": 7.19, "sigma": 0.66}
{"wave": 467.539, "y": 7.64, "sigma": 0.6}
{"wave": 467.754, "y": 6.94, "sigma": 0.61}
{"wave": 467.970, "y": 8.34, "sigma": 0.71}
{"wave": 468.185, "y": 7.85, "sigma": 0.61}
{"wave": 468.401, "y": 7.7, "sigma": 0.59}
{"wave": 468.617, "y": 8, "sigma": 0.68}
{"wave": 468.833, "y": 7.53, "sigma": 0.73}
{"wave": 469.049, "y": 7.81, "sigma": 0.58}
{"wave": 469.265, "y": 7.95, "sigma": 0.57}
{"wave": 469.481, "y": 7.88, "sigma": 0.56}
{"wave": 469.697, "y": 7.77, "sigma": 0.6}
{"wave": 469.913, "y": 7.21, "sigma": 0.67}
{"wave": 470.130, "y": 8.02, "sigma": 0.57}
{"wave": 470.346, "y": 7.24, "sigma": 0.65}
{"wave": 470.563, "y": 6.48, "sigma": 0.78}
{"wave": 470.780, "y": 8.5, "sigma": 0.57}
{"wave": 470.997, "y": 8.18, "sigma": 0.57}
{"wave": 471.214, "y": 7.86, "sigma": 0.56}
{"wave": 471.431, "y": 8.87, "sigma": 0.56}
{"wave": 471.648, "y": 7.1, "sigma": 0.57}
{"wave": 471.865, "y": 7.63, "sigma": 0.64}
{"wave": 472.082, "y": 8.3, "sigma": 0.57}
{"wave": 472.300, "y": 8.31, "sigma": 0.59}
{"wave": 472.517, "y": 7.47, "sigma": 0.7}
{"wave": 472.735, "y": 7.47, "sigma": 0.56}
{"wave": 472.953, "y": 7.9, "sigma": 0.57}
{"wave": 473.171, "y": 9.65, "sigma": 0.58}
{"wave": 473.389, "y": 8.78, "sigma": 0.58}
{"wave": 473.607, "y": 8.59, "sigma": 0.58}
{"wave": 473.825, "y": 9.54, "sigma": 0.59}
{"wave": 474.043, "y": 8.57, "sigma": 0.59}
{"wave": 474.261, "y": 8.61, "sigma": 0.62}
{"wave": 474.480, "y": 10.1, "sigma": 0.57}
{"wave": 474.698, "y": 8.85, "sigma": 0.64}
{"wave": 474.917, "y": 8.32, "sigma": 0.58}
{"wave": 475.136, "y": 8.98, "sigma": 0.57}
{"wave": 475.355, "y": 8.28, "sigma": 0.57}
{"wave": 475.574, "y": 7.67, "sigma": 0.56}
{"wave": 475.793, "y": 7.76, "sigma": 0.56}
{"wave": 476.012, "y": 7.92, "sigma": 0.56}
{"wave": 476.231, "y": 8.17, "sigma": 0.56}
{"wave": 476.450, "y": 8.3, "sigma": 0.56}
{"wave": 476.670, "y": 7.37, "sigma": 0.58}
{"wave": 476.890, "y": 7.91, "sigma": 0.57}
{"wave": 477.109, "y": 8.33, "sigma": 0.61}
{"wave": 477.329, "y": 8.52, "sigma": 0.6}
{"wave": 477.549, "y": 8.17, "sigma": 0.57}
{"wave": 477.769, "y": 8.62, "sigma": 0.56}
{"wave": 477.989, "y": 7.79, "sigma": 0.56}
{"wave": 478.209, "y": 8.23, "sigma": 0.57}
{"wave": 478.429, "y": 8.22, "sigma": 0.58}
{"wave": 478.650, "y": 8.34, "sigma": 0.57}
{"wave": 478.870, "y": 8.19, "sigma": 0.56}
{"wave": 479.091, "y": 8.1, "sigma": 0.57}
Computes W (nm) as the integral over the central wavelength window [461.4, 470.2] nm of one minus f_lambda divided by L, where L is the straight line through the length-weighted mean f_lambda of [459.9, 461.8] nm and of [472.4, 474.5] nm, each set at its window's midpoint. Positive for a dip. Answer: 0.540 nm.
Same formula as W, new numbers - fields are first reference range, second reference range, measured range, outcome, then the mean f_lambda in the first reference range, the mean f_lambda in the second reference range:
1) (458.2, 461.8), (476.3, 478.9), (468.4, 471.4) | 0.16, 8.23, 8.17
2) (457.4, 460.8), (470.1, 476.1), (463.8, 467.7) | 0.16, 8.18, 8.25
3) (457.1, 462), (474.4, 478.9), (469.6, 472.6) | 0.19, 8.34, 8.28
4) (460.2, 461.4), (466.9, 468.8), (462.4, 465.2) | -0.02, 8.4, 7.7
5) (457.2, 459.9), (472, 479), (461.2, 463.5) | -0.10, 8.15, 8.35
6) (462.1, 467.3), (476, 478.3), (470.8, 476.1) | -0.16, 8.12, 8.13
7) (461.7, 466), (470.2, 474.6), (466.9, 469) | 0.14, 8.24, 8.26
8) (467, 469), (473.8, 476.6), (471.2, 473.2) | 0.04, 7.69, 8.5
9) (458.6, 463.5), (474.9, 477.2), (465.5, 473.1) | 0.37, 8.34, 8.08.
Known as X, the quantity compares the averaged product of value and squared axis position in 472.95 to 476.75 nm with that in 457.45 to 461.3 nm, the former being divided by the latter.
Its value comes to 1.11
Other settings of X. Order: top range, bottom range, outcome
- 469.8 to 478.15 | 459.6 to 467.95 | 1.05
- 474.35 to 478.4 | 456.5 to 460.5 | 1.10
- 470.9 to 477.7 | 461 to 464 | 1.03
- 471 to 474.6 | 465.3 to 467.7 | 1.10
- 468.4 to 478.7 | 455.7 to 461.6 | 1.05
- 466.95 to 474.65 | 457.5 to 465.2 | 1.01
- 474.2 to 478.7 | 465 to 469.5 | 1.10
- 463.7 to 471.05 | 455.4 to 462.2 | 0.98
